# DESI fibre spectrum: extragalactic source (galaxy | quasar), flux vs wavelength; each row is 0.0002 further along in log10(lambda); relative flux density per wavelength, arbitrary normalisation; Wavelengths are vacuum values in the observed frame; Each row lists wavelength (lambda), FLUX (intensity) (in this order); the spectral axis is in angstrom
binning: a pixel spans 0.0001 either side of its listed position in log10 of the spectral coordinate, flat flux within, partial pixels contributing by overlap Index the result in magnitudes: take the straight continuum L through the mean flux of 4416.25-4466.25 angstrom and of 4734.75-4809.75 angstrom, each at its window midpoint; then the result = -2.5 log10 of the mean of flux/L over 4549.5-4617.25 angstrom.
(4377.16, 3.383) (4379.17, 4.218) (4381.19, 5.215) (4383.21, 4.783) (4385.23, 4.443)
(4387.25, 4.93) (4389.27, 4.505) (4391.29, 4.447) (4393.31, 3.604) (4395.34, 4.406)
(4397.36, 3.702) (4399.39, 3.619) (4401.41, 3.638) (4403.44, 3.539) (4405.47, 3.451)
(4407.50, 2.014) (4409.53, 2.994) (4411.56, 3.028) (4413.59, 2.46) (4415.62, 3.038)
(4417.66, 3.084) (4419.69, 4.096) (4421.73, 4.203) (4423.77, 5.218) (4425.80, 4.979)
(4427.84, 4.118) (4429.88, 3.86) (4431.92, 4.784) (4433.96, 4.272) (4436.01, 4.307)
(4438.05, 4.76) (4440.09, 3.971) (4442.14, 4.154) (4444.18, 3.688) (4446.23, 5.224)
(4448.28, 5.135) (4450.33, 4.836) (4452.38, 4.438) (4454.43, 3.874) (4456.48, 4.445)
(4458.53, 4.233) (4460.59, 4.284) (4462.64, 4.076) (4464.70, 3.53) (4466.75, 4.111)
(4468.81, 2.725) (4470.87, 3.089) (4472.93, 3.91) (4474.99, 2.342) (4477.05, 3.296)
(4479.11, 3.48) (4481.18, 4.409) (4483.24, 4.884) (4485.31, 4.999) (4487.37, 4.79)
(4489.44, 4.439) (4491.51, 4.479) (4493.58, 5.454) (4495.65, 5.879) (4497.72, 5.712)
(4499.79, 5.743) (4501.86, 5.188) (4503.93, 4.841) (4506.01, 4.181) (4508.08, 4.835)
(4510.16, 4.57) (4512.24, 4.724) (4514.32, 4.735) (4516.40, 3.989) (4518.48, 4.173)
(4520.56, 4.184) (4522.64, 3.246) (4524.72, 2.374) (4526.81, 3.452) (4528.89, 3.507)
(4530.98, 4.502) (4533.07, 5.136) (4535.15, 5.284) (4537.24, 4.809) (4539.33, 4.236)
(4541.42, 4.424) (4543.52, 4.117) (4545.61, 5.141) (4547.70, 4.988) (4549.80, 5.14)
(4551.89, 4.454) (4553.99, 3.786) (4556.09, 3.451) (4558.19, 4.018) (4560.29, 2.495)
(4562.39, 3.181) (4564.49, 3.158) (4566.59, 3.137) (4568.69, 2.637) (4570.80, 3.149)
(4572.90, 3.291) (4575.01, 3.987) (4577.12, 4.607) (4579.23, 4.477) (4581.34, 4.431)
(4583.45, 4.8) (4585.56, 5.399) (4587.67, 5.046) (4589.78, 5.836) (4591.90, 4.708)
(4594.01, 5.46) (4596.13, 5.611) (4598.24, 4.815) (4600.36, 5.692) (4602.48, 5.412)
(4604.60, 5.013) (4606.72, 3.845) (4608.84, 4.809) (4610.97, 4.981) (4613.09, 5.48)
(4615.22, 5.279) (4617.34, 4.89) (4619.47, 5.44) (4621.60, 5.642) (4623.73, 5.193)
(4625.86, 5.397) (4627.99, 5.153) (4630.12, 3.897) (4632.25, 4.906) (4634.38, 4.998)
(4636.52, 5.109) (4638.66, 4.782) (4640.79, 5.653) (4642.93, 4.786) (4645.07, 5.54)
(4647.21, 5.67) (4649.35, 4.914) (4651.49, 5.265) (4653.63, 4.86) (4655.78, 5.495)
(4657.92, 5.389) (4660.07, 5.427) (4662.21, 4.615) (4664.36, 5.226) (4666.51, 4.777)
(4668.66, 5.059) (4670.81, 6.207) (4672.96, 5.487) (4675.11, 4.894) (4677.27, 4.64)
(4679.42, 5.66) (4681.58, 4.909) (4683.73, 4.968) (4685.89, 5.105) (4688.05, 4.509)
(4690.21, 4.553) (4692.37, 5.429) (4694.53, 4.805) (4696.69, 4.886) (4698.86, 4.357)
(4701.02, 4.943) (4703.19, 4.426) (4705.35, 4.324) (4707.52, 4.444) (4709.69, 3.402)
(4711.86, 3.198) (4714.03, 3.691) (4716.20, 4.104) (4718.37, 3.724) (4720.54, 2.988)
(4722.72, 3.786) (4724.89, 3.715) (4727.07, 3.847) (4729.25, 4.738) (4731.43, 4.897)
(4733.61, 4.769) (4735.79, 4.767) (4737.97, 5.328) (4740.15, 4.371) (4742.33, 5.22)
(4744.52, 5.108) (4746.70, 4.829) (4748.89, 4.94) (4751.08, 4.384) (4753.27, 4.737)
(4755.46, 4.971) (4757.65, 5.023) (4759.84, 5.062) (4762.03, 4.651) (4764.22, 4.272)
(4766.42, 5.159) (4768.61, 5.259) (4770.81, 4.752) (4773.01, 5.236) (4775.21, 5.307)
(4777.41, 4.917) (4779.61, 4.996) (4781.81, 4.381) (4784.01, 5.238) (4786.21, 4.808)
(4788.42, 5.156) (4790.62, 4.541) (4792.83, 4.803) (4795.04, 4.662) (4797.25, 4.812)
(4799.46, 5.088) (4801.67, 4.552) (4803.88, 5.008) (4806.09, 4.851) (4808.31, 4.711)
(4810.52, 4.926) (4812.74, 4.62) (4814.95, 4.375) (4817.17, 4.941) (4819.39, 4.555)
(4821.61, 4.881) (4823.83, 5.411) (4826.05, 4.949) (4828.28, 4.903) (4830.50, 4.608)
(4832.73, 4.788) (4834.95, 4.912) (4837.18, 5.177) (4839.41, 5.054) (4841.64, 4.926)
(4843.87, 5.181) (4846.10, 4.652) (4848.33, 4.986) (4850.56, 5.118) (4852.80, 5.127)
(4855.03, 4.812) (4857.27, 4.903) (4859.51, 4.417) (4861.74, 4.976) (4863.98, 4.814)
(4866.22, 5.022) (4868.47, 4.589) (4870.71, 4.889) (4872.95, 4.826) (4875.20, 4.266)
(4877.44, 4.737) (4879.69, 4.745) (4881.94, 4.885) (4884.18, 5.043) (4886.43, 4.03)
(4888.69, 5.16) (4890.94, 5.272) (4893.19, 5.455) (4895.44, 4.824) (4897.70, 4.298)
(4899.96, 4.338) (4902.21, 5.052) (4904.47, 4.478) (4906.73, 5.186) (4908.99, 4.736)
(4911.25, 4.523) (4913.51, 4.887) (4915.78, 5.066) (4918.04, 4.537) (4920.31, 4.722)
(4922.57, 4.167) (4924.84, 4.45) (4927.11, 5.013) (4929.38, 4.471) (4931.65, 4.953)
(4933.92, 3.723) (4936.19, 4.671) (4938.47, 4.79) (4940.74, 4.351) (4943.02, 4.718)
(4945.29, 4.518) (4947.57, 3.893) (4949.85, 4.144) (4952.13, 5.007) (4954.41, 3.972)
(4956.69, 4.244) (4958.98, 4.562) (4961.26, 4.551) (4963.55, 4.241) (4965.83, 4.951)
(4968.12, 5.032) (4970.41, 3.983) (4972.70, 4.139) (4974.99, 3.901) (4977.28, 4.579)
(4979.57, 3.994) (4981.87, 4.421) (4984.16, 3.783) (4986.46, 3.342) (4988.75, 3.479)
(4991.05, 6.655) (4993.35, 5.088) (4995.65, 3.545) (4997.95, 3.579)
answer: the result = 0.03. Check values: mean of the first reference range 4.3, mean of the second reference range 4.88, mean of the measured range 4.43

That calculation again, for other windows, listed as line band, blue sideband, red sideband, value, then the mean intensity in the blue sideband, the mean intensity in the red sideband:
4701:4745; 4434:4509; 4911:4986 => 0.04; 4.38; 4.44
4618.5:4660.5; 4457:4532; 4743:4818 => -0.14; 4.23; 4.86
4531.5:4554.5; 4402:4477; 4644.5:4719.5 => -0.10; 3.89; 4.82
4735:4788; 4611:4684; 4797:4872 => 0.02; 5.16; 4.87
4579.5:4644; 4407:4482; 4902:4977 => -0.23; 3.92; 4.53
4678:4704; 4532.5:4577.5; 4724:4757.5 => -0.08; 4.01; 4.72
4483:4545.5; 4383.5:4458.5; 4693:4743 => -0.11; 4.05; 4.3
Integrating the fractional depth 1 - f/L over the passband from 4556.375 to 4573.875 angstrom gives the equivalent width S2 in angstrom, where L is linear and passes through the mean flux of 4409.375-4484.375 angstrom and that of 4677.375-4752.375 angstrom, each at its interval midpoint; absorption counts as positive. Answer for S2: 4.5 angstrom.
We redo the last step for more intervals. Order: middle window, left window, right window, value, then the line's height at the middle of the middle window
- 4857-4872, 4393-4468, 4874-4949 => -0.65 angstrom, 4.6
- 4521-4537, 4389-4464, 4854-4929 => 0.73 angstrom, 4.17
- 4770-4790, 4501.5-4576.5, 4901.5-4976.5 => -2.88 angstrom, 4.34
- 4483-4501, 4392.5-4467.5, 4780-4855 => -4.55 angstrom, 4.12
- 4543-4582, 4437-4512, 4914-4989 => 4.67 angstrom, 4.39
